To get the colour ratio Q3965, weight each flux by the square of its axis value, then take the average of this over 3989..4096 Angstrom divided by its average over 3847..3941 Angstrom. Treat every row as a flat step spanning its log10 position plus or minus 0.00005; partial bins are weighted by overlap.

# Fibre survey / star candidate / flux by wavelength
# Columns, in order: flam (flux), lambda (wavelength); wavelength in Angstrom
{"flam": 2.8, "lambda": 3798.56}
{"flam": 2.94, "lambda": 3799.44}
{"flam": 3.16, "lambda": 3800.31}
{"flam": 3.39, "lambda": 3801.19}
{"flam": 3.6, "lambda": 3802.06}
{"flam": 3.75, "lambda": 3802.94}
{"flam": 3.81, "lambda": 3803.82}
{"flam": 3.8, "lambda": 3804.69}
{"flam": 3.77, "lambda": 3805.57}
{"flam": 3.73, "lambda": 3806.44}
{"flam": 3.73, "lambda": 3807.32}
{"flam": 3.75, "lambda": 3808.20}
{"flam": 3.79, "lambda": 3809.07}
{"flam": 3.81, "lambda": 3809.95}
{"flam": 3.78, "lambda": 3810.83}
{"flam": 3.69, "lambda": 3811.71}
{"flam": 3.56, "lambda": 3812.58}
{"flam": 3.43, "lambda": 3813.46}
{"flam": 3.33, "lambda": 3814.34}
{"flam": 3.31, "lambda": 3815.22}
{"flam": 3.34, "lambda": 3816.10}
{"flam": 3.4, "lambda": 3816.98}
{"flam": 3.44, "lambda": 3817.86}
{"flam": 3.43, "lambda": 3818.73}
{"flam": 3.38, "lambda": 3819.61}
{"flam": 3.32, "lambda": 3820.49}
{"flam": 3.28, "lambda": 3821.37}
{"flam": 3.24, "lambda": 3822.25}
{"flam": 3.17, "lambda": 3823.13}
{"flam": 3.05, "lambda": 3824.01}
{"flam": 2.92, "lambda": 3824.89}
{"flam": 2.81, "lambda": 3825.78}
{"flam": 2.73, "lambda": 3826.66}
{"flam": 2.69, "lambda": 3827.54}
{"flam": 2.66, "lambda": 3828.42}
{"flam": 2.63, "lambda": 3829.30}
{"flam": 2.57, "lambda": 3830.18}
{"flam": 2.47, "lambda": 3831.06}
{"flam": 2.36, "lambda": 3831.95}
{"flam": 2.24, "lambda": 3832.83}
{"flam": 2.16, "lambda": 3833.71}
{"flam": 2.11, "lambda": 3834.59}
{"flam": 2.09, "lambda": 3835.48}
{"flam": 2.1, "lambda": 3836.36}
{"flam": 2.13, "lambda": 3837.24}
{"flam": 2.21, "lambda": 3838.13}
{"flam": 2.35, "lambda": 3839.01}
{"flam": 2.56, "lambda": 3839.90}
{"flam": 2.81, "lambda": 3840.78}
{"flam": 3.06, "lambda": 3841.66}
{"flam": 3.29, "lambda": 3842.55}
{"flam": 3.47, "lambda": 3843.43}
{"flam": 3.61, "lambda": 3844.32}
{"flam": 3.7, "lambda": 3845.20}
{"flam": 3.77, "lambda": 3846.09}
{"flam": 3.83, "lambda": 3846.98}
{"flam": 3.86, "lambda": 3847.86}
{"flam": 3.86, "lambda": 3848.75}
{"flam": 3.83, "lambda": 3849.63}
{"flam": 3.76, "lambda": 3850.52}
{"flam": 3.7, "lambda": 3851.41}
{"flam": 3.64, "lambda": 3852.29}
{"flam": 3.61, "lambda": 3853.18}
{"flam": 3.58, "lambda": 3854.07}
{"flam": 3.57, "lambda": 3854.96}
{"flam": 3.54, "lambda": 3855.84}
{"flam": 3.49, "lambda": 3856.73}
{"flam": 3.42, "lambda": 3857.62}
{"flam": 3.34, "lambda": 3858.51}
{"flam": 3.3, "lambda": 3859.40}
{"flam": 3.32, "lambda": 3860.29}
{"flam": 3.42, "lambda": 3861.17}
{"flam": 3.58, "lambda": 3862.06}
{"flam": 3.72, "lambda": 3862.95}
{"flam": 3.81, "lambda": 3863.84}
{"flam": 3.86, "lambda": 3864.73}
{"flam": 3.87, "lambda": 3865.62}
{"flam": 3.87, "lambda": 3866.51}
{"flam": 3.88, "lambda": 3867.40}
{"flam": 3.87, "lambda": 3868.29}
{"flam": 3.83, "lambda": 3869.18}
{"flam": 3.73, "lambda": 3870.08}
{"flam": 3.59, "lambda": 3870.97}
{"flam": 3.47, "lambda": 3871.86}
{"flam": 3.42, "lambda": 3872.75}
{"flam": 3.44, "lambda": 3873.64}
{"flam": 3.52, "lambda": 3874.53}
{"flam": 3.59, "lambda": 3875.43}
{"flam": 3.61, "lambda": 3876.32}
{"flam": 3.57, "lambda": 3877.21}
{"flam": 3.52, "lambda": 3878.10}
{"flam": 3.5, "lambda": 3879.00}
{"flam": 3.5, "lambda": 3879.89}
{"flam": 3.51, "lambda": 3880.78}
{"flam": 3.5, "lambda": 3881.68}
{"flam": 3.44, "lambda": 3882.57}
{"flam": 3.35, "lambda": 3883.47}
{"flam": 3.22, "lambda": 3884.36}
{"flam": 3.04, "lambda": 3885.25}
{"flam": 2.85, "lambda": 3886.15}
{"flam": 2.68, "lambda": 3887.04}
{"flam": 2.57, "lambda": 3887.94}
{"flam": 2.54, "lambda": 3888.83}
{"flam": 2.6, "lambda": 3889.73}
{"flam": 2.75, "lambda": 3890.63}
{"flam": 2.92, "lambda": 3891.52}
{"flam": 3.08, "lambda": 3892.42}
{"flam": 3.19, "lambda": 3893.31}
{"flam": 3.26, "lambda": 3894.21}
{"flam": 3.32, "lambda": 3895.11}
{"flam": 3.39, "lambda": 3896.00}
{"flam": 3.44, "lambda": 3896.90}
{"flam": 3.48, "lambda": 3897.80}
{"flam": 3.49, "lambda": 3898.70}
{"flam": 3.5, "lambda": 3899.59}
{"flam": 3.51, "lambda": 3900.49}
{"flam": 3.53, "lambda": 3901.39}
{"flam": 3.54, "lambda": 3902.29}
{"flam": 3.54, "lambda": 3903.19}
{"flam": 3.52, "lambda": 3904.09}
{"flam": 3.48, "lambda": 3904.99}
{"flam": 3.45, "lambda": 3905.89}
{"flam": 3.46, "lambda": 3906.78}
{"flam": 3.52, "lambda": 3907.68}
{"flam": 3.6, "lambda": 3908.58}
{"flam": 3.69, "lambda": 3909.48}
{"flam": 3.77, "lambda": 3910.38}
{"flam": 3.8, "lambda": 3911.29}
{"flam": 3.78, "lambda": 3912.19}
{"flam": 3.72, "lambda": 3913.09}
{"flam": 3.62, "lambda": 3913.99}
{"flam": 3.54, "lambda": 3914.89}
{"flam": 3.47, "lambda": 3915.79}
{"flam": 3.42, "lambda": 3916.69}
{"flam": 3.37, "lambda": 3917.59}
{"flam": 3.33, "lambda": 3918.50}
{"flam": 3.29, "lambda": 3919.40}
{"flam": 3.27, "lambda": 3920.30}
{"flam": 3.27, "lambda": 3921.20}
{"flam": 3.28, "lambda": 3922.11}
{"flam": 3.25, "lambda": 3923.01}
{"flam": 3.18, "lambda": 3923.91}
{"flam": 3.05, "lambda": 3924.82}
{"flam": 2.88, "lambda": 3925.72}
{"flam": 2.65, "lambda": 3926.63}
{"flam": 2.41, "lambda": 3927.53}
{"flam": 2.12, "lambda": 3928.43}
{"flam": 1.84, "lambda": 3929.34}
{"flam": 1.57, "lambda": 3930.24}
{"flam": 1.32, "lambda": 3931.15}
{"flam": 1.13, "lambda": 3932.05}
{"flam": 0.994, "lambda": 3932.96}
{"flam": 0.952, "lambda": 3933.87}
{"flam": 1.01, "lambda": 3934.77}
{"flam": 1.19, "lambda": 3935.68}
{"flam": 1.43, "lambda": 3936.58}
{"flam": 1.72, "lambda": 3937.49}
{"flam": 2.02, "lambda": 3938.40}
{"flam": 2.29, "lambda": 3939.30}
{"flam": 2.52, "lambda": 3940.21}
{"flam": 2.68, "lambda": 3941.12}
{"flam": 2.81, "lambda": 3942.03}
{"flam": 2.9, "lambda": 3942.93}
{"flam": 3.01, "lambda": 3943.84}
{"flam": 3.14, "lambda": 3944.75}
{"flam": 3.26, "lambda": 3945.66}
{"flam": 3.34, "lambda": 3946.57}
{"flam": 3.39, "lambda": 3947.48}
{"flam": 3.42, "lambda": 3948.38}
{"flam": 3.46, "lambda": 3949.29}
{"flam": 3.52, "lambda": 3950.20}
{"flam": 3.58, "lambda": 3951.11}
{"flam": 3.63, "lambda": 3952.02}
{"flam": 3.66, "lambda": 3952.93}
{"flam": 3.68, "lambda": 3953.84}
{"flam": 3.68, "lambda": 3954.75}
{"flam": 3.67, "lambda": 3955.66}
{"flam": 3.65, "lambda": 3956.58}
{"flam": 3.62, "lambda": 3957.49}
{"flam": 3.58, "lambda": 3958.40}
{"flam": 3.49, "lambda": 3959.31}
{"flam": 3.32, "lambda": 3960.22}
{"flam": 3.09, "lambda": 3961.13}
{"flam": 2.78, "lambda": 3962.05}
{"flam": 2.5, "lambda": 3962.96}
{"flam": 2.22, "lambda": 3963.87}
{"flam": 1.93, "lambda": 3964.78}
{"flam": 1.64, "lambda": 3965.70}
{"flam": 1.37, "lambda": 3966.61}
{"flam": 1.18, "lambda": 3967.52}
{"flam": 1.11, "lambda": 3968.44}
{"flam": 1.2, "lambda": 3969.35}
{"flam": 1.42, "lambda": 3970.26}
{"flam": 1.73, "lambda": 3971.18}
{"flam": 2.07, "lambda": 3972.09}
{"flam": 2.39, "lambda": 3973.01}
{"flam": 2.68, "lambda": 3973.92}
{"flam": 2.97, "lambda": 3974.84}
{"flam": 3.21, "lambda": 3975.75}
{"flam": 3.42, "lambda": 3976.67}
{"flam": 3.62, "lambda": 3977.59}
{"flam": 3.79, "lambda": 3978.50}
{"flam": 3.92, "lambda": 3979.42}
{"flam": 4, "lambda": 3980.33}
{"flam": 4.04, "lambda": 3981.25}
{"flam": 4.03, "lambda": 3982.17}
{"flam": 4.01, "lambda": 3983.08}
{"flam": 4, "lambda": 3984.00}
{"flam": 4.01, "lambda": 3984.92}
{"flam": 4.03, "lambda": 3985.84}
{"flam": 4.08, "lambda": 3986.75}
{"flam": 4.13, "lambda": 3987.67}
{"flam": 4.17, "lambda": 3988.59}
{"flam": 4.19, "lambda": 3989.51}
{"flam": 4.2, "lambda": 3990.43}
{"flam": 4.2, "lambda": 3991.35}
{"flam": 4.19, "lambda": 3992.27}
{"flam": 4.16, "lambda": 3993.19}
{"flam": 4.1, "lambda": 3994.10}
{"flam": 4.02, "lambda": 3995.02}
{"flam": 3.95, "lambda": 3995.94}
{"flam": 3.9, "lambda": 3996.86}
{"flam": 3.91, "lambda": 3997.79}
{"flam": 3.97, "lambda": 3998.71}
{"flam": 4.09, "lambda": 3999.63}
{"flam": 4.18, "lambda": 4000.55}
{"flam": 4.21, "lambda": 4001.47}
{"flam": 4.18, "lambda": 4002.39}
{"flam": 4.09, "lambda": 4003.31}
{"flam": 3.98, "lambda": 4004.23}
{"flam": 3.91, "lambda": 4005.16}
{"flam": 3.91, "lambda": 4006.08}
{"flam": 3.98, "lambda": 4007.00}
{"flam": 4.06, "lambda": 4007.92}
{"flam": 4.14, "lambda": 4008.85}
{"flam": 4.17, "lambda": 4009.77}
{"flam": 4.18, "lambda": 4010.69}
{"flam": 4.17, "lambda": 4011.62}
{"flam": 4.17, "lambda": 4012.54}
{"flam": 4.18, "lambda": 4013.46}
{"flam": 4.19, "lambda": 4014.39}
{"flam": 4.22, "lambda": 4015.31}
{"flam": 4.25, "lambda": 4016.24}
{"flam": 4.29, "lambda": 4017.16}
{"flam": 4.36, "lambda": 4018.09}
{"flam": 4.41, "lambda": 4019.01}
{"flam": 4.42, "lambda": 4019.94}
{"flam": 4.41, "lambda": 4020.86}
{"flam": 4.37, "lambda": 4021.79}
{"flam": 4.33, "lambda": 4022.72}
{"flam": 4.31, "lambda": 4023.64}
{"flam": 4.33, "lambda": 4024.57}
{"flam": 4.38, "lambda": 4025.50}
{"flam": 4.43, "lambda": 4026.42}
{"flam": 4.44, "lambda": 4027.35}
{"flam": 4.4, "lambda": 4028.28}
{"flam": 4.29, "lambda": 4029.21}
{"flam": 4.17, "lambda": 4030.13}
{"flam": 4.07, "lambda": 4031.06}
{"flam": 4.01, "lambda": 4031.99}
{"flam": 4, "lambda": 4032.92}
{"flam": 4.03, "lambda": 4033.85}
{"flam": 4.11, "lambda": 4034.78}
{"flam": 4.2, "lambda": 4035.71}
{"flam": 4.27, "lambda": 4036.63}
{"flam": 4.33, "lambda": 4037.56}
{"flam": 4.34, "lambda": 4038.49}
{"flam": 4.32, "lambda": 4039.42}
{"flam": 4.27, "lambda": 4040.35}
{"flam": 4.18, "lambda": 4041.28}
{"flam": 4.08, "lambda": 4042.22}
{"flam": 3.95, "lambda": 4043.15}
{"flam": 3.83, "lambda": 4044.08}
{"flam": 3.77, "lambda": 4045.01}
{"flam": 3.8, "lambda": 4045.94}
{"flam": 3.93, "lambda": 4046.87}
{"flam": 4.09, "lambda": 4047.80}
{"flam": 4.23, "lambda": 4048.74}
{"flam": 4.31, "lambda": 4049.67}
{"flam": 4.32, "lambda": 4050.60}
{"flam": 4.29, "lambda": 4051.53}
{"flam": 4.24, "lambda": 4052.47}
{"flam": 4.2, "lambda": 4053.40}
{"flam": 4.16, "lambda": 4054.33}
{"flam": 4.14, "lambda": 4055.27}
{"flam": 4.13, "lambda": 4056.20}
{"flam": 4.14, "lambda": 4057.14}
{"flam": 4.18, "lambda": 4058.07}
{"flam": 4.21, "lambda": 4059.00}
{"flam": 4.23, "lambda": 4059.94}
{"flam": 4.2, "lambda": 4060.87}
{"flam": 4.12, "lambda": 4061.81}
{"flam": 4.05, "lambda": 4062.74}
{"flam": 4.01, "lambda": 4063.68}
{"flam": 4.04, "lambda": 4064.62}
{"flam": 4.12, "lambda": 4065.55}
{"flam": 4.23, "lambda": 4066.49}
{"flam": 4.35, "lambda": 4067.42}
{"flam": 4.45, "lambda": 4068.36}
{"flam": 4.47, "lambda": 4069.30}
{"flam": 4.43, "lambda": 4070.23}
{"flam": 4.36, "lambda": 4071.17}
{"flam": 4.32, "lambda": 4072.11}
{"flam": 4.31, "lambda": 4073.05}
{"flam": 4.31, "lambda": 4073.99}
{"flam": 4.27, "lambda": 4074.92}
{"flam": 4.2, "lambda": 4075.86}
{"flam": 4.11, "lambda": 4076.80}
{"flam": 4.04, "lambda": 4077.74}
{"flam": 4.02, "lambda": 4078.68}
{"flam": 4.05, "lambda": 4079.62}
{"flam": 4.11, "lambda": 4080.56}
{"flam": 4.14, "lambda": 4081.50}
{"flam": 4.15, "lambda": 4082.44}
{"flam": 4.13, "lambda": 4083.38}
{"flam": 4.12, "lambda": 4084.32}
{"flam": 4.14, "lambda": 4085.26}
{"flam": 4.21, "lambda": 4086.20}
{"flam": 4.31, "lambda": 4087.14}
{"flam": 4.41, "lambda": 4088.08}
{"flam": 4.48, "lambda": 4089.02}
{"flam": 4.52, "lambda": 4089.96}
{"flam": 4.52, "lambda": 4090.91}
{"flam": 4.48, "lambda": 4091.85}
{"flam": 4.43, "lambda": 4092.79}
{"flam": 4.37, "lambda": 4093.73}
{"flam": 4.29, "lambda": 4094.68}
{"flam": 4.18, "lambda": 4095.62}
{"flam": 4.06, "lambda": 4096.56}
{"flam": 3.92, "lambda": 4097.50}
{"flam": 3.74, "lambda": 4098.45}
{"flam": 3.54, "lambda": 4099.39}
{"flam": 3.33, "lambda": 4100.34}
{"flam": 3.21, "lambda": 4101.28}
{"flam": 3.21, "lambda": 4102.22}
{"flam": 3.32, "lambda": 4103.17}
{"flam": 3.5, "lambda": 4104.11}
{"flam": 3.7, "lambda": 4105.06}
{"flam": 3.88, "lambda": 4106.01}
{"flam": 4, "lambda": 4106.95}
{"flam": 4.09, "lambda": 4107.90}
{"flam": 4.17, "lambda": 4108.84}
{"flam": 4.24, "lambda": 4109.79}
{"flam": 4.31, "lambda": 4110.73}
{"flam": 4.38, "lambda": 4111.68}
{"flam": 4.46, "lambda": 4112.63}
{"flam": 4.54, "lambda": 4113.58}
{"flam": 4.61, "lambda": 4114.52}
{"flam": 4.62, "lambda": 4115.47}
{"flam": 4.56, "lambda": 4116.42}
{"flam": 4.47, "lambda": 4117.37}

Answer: 1.43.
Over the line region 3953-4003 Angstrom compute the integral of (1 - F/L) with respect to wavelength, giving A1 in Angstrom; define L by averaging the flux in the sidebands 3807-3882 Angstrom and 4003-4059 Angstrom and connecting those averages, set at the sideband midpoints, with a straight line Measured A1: 7.5 Angstrom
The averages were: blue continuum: 3.31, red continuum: 4.18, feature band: 3.36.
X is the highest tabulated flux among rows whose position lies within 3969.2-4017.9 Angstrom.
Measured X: 4.29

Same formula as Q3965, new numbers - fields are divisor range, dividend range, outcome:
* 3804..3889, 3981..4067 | 1.38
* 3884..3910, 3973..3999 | 1.24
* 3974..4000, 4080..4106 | 1.08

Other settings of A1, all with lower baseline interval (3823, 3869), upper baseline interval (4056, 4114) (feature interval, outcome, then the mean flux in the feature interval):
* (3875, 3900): 0.9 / 3.23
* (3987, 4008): -1.6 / 4.07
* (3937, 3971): 7.7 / 2.79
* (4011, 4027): -1.8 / 4.31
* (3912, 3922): 0.0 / 3.45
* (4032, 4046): -0.6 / 4.1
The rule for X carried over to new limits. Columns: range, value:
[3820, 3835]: 3.32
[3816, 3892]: 3.88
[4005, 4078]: 4.47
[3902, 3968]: 3.8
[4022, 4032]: 4.44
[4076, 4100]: 4.52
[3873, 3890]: 3.61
